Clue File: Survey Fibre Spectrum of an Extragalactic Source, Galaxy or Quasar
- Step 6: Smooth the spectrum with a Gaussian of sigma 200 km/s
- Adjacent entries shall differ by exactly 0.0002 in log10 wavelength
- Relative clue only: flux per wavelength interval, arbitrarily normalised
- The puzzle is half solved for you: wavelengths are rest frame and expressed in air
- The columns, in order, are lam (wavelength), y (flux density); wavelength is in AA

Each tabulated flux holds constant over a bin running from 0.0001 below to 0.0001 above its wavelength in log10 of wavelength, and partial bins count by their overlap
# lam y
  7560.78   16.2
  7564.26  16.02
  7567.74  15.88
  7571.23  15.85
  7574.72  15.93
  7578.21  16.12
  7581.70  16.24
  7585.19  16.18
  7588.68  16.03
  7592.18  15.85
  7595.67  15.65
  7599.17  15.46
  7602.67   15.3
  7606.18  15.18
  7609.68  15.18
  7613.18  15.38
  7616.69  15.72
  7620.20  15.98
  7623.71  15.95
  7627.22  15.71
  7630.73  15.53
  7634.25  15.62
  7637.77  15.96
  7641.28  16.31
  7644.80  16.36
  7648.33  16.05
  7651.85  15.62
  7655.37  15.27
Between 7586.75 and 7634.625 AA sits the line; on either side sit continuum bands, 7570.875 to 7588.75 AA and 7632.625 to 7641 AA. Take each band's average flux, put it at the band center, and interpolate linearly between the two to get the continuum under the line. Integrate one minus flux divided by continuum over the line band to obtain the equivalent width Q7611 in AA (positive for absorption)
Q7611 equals 1.1 AA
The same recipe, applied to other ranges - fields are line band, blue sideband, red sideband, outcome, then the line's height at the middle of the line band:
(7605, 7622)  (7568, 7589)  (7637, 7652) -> 0.6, 16.1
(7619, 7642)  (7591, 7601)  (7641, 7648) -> 0.3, 16.1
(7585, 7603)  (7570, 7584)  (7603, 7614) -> -0.1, 15.6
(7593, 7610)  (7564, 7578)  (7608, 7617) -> 0.1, 15.5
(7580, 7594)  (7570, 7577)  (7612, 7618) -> -0.3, 15.8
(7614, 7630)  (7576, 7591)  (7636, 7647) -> 0.4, 16.2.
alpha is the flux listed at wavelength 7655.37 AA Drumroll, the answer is 15.27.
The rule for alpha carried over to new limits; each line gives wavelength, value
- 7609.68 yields 15.18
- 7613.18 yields 15.38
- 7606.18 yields 15.18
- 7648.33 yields 16.05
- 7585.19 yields 16.18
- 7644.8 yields 16.36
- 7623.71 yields 15.95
